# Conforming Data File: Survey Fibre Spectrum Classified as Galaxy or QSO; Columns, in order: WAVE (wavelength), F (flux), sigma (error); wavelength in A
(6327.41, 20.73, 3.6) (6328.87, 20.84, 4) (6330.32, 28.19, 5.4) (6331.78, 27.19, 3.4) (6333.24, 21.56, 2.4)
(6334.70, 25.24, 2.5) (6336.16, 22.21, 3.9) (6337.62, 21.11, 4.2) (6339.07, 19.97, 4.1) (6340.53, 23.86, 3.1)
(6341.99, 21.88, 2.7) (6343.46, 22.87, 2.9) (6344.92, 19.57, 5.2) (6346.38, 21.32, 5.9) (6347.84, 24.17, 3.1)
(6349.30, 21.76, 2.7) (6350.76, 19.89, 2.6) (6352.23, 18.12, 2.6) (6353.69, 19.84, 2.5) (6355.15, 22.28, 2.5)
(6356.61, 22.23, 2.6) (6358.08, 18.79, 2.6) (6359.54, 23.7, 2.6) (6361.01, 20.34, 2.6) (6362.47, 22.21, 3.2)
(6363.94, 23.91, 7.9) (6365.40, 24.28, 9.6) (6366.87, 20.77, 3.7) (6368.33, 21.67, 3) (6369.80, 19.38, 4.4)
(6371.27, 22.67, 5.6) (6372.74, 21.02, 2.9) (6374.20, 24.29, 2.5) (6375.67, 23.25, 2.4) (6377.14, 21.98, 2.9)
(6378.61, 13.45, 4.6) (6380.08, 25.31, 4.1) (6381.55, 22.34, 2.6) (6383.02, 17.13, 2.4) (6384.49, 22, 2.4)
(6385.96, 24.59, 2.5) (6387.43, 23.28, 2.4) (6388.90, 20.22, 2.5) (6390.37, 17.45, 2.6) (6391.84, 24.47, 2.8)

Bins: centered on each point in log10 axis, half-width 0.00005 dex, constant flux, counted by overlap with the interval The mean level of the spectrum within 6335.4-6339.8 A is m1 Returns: 21.2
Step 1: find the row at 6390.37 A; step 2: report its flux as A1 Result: 17.45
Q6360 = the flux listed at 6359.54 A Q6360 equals 23.7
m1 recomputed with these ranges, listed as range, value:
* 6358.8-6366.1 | 22.9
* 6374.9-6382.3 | 21.2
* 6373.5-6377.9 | 23.1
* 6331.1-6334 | 24.3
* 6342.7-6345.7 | 21.2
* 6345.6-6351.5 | 21.8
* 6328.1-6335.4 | 24.6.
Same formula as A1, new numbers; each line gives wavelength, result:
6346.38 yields 21.32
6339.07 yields 19.97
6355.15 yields 22.28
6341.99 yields 21.88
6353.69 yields 19.84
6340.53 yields 23.86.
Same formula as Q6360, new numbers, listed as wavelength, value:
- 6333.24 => 21.56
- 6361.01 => 20.34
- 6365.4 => 24.28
